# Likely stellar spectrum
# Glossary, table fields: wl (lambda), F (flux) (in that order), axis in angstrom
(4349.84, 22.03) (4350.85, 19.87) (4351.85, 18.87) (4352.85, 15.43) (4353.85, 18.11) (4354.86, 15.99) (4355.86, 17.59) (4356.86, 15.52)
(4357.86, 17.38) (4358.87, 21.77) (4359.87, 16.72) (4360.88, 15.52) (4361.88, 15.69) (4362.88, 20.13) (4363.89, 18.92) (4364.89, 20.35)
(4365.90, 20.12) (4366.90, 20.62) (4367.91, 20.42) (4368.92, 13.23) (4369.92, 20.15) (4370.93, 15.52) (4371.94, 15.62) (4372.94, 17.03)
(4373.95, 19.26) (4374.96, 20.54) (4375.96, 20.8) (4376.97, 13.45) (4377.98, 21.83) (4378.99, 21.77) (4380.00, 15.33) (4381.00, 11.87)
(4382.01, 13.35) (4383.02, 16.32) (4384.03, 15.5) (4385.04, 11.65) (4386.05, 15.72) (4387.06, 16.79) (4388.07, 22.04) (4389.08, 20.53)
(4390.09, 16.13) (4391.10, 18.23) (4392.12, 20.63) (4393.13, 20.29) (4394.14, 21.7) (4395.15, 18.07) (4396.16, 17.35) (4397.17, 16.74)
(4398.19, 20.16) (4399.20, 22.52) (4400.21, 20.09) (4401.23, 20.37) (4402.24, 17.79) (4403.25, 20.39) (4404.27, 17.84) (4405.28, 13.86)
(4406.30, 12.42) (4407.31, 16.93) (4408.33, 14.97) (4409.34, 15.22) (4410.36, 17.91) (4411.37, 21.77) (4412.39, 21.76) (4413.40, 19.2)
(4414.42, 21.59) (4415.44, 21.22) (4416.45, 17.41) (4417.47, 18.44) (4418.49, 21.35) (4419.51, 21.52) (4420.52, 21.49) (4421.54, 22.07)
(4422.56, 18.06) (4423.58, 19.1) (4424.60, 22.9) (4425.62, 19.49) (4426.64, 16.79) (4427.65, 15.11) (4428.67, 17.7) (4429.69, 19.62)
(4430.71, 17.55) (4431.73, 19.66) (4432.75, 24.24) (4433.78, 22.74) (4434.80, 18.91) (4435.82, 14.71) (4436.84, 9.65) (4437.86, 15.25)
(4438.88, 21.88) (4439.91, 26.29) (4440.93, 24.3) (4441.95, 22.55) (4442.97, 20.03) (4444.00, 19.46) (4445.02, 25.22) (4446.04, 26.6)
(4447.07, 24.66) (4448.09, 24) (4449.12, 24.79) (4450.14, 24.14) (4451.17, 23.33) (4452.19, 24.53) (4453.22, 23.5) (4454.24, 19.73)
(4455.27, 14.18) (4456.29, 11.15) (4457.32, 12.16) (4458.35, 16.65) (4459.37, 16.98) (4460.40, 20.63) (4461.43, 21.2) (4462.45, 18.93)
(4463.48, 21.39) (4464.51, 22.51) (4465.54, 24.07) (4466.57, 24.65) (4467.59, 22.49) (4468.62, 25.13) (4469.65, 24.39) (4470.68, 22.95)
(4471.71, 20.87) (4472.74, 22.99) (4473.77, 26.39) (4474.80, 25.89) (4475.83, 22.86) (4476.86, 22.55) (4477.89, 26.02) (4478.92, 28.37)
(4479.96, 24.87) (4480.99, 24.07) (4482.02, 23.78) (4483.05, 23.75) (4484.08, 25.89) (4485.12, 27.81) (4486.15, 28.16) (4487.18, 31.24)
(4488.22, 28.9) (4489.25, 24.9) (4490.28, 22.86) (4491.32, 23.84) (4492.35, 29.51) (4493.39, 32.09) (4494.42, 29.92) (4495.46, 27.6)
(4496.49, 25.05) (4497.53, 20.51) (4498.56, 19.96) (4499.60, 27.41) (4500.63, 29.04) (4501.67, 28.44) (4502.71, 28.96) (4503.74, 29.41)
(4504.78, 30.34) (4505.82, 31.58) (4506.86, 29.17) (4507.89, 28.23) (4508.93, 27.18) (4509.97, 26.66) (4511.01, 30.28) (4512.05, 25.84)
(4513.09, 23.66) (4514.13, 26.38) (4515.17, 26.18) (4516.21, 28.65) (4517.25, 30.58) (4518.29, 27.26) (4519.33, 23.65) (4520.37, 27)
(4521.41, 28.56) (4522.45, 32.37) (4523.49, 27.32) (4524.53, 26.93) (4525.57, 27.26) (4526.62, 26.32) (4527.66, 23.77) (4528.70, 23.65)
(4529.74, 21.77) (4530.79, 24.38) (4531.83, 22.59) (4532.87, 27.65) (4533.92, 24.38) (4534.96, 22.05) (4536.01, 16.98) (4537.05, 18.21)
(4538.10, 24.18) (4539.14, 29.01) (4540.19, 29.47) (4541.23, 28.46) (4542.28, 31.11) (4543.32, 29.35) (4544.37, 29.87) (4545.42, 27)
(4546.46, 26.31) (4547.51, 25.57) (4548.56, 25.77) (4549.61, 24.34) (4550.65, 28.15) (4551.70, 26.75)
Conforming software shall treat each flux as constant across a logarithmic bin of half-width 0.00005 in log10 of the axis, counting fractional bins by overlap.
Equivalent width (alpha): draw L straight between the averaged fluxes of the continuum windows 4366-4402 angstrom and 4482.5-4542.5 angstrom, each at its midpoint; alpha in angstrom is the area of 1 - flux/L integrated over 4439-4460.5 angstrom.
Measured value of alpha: 1.1 angstrom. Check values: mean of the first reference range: 18.1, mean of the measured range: 21.2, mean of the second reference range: 26.6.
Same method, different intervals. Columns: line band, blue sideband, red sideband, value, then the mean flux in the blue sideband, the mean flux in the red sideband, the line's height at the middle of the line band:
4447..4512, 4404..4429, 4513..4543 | -4.9 angstrom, 18.7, 25.9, 22.8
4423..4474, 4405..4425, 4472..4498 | 3.6 angstrom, 19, 26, 22.3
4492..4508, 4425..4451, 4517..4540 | -2.8 angstrom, 20.7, 25.3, 23.8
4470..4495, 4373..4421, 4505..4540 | -2.3 angstrom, 18.3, 26.1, 23.6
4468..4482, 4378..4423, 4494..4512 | 0.4 angstrom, 18.4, 27.6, 25.1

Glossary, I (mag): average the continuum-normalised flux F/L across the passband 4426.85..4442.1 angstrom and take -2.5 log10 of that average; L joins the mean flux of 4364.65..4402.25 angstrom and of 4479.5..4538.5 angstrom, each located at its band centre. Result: 0.12 mag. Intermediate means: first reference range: 18.1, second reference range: 26.3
